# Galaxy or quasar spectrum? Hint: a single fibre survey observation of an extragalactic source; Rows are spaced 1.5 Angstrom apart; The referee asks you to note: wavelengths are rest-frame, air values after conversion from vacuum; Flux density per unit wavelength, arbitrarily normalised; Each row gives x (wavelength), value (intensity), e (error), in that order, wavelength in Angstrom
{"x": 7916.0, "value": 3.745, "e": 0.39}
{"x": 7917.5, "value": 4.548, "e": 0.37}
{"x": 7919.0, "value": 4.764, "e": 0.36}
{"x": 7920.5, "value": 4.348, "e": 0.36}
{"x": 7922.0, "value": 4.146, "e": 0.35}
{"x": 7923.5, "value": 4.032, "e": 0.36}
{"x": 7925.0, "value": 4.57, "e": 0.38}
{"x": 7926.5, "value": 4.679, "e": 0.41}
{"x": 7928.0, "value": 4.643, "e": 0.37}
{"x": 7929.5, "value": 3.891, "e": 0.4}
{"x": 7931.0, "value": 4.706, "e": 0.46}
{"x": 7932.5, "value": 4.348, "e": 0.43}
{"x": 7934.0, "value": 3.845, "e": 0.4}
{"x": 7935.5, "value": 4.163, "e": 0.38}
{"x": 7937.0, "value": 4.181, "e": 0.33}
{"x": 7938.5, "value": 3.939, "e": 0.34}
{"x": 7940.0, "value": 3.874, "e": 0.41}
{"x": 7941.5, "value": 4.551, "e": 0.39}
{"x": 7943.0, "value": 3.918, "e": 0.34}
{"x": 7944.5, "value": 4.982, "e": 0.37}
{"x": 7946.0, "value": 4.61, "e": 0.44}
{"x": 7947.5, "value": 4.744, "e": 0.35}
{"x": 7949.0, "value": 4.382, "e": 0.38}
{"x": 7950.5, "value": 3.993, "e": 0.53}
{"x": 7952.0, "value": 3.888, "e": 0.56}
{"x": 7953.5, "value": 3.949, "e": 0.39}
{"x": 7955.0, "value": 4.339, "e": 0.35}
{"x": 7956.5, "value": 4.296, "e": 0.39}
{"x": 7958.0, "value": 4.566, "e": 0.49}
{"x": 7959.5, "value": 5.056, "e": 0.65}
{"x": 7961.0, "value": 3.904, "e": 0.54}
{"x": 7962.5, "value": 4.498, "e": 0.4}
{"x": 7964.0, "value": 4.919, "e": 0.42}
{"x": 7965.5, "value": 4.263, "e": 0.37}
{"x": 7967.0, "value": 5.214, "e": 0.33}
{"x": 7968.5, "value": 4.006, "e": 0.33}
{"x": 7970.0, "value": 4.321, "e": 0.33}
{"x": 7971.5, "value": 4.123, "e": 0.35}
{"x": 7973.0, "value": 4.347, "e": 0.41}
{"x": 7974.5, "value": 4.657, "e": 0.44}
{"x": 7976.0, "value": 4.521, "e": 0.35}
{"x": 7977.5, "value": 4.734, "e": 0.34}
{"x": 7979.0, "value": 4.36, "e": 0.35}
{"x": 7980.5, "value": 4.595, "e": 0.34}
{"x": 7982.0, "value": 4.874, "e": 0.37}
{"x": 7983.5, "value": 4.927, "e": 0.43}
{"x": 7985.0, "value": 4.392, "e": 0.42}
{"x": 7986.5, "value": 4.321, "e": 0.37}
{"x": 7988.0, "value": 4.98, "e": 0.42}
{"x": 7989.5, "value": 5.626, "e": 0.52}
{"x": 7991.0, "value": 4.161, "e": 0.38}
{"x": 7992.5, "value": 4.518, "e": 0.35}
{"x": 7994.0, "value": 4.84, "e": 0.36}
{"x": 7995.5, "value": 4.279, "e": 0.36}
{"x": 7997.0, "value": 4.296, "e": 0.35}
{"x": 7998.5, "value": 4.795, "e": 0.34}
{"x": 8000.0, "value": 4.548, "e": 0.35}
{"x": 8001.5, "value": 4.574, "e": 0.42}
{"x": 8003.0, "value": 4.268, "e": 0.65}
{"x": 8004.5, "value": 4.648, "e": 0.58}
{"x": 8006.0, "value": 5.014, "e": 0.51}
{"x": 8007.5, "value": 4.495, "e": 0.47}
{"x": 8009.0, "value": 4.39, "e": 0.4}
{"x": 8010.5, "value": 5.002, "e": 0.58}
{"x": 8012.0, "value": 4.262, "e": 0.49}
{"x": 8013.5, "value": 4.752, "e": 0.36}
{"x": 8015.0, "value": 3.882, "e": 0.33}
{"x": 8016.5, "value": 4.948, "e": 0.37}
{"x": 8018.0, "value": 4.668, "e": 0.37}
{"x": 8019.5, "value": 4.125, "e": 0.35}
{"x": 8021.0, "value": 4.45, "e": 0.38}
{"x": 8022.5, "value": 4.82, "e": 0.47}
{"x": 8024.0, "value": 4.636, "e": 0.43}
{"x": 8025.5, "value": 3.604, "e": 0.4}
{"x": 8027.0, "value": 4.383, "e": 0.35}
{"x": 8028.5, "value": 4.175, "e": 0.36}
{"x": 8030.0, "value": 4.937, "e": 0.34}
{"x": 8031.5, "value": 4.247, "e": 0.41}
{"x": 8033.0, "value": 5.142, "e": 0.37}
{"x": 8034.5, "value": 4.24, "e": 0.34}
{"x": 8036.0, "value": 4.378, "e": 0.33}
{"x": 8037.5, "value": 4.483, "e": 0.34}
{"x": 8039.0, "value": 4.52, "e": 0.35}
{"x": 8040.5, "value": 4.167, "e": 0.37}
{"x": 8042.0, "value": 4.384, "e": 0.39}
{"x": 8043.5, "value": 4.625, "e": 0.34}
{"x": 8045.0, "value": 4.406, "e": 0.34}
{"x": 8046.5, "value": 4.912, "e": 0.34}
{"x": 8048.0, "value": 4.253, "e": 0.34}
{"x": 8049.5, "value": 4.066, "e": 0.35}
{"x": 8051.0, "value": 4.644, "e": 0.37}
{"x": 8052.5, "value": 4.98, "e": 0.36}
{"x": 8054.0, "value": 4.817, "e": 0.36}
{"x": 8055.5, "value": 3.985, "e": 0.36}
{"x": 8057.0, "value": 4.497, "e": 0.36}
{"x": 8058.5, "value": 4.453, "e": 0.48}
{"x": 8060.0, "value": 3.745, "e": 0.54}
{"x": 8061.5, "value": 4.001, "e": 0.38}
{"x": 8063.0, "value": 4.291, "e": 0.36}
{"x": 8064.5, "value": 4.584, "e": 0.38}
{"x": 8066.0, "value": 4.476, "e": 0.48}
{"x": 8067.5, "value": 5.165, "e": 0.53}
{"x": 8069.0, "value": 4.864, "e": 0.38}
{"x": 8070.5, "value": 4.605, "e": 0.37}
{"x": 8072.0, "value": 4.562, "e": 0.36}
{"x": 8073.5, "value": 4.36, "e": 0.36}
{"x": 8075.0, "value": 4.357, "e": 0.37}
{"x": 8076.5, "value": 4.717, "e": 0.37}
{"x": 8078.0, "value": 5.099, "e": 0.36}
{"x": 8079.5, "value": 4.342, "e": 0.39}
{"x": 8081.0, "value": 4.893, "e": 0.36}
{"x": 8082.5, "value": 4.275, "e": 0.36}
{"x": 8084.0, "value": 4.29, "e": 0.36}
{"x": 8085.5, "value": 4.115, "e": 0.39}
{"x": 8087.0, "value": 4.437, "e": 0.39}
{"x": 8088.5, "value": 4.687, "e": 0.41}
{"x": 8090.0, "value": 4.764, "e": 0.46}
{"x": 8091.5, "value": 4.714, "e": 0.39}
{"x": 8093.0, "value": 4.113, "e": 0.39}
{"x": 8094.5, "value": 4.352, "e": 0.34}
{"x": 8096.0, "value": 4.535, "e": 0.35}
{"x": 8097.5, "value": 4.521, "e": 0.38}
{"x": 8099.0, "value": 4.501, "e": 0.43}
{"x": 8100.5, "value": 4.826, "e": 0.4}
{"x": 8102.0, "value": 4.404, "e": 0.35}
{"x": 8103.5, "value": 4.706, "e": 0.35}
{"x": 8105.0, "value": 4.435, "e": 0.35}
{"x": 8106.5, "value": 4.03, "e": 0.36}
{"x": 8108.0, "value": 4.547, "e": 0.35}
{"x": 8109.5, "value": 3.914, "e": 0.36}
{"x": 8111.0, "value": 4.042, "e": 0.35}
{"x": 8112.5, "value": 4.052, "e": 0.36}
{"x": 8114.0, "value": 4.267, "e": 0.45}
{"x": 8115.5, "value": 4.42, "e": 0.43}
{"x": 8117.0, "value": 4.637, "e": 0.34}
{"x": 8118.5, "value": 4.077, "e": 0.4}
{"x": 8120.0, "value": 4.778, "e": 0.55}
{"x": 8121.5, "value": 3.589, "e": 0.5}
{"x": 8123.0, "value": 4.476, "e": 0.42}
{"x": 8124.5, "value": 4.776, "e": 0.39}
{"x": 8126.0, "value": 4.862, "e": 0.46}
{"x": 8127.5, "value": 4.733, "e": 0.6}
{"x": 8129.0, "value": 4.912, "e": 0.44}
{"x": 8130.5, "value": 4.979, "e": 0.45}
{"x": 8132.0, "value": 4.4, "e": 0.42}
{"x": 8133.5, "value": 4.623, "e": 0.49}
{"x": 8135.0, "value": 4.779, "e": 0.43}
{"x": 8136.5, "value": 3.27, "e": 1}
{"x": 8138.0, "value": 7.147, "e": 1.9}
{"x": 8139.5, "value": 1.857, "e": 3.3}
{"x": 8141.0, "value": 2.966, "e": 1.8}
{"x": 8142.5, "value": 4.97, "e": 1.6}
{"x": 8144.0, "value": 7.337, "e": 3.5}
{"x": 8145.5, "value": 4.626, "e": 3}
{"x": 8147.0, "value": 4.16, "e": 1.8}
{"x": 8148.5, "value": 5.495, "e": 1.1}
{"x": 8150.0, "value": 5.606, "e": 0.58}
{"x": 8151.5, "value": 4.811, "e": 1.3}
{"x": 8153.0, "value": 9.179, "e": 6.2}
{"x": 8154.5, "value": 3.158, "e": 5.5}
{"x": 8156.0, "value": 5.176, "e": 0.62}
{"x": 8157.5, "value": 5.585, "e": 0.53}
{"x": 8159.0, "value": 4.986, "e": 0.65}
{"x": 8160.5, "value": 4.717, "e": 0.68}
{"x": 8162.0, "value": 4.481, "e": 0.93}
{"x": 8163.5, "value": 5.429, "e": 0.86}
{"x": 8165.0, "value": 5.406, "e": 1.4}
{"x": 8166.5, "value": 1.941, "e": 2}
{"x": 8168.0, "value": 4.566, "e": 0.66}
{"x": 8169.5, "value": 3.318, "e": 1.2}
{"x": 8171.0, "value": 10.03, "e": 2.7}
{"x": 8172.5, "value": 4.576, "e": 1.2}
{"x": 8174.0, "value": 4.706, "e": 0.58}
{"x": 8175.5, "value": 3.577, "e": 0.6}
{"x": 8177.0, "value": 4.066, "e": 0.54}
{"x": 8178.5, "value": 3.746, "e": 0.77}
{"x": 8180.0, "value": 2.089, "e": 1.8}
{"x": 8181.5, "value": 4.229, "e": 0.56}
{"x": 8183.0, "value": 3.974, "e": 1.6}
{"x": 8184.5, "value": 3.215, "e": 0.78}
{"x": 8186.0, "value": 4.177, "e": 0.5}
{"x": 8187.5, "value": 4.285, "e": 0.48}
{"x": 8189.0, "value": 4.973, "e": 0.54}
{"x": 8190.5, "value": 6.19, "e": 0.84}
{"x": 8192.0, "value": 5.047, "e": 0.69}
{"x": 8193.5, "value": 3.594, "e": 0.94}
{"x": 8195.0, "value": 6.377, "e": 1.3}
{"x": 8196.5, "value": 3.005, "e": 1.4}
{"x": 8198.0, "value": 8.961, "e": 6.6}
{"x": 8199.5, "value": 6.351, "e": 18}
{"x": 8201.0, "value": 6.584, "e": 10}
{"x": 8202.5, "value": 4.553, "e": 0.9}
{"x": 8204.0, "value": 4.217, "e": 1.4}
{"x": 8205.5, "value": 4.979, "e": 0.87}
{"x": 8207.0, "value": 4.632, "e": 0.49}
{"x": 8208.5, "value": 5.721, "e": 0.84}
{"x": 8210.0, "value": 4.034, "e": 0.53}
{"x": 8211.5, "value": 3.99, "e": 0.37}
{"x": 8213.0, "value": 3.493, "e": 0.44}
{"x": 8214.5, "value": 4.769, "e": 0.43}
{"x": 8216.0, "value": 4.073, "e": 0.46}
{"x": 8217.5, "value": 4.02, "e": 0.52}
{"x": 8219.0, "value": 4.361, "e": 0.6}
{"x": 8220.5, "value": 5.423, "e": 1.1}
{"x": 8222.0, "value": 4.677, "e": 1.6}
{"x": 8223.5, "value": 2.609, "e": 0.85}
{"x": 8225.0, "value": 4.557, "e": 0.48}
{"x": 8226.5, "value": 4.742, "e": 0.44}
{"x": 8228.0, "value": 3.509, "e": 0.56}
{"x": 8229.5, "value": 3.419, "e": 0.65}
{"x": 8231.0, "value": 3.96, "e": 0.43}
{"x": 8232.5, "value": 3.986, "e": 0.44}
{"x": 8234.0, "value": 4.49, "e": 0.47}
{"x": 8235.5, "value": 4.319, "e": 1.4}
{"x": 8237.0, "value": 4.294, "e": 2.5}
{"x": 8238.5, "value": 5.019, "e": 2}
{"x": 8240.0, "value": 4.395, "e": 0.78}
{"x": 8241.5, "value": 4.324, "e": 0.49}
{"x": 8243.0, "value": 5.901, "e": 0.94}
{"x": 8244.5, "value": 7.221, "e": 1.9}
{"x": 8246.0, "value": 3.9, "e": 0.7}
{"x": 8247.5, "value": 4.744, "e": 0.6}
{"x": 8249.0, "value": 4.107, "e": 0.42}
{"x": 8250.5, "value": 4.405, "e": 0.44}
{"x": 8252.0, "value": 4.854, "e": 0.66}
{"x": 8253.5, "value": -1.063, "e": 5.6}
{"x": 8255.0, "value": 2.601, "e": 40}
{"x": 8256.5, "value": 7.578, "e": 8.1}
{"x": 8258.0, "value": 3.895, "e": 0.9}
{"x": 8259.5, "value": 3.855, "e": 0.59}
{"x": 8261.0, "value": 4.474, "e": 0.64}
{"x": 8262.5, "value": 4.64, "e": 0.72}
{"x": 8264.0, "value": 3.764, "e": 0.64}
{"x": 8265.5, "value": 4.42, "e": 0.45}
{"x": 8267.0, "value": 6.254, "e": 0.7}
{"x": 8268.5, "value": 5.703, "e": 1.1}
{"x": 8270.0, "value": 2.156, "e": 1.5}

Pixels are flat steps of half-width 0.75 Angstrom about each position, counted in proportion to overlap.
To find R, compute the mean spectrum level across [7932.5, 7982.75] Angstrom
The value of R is 4.38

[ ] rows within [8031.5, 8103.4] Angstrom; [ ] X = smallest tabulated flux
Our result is 3.745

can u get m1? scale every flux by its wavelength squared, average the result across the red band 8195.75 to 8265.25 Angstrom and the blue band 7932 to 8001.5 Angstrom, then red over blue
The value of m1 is 1.1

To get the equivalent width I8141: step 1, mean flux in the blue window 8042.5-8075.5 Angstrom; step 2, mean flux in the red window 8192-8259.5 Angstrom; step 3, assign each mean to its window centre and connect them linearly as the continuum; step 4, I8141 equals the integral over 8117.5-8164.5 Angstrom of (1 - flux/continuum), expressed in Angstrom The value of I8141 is -3.4 Angstrom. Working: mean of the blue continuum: 4.48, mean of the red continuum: 4.53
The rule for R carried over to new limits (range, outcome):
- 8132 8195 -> 4.7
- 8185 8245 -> 4.71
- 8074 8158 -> 4.63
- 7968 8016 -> 4.55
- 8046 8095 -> 4.5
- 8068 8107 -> 4.53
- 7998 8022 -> 4.55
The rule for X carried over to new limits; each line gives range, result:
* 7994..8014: 4.262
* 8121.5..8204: 1.857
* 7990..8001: 4.161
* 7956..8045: 3.604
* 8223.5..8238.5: 2.609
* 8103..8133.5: 3.589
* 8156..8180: 1.941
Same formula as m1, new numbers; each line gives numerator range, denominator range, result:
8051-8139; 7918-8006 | 1.05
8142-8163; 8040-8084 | 1.21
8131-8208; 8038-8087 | 1.11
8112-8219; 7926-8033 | 1.11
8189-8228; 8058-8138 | 1.10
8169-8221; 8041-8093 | 1.08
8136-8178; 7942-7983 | 1.16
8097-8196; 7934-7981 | 1.11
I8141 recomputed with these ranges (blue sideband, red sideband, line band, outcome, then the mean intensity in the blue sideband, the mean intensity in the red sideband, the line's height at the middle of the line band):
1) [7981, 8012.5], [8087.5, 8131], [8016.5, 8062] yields 1.3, 4.63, 4.47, 4.57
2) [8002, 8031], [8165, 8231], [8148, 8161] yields -2.6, 4.5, 4.55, 4.53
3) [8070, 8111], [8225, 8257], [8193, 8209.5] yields -3.9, 4.48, 4.3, 4.35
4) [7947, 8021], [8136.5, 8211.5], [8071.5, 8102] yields 1.1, 4.51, 4.85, 4.7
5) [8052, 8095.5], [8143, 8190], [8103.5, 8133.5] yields 1.3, 4.5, 4.77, 4.63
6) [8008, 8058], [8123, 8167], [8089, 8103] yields 0.5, 4.48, 4.85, 4.69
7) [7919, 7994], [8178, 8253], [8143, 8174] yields -4.7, 4.43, 4.55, 4.53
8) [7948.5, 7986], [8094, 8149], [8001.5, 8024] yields -0.5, 4.44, 4.51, 4.46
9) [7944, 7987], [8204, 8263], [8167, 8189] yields 0.2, 4.47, 4.33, 4.36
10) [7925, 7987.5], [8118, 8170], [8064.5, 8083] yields -0.1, 4.41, 4.73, 4.61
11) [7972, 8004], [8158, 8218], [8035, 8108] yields 2.3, 4.6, 4.68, 4.63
